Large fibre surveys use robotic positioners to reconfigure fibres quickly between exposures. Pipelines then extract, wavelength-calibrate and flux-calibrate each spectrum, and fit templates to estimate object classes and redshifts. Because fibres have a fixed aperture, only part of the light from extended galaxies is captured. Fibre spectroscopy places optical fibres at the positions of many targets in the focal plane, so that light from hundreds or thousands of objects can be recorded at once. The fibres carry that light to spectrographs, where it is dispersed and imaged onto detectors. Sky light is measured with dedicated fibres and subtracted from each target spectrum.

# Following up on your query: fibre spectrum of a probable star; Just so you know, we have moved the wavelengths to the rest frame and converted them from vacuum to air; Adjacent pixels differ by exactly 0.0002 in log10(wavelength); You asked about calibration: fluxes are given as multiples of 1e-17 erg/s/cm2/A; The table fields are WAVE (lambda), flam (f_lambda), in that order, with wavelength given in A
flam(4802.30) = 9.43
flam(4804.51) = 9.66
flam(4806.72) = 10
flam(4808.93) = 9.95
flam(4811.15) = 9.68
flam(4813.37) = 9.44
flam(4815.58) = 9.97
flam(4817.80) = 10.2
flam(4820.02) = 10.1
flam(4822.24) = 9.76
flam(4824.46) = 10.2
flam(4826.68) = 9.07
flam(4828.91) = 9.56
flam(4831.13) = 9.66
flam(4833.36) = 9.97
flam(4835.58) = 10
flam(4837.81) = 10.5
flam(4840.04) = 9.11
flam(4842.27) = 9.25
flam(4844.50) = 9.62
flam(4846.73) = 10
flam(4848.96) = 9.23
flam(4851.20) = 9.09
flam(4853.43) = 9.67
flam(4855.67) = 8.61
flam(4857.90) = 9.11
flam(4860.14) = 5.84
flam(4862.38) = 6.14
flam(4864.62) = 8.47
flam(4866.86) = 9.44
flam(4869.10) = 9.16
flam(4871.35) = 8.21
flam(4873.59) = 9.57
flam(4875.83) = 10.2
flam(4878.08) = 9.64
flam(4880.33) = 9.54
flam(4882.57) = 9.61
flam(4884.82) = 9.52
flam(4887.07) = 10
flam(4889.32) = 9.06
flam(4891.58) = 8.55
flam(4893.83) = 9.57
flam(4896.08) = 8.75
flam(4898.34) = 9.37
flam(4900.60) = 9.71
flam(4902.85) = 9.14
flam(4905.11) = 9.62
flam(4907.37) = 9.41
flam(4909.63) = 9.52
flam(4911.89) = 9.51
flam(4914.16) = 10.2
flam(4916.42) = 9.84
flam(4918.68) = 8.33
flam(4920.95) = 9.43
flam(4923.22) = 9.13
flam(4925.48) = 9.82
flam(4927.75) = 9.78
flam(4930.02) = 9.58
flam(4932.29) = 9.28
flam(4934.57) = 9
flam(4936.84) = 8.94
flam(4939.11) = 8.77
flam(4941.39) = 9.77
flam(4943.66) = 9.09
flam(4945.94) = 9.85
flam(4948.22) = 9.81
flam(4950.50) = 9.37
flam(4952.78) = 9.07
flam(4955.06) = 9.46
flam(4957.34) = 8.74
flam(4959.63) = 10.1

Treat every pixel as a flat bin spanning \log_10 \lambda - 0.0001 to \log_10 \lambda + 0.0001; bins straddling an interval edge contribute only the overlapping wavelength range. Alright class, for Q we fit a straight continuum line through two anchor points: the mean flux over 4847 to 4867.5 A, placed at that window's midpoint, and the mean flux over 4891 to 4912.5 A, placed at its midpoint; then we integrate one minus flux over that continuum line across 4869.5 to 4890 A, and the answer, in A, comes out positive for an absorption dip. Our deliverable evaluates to -1.4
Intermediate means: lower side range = 8.44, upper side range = 9.33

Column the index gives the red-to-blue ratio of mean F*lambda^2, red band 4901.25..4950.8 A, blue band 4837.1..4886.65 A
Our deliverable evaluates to 1.07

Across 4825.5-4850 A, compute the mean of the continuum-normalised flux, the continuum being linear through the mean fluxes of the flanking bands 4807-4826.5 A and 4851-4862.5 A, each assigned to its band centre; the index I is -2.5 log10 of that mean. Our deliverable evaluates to -0.08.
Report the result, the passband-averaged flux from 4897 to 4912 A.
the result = 9.45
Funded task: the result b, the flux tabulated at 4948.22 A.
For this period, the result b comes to 9.81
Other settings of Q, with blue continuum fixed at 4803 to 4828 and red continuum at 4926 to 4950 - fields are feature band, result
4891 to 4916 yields 0.2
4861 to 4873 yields 1.7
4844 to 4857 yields 0.5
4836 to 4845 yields 0.1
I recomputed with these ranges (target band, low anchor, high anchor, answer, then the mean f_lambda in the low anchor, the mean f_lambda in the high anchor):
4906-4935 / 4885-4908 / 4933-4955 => -0.02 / 9.32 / 9.3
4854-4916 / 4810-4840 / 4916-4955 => 0.05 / 9.83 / 9.34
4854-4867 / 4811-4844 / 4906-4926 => 0.22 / 9.76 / 9.46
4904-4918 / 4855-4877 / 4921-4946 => -0.07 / 8.48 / 9.35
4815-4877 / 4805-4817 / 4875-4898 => 0.04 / 9.81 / 9.43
